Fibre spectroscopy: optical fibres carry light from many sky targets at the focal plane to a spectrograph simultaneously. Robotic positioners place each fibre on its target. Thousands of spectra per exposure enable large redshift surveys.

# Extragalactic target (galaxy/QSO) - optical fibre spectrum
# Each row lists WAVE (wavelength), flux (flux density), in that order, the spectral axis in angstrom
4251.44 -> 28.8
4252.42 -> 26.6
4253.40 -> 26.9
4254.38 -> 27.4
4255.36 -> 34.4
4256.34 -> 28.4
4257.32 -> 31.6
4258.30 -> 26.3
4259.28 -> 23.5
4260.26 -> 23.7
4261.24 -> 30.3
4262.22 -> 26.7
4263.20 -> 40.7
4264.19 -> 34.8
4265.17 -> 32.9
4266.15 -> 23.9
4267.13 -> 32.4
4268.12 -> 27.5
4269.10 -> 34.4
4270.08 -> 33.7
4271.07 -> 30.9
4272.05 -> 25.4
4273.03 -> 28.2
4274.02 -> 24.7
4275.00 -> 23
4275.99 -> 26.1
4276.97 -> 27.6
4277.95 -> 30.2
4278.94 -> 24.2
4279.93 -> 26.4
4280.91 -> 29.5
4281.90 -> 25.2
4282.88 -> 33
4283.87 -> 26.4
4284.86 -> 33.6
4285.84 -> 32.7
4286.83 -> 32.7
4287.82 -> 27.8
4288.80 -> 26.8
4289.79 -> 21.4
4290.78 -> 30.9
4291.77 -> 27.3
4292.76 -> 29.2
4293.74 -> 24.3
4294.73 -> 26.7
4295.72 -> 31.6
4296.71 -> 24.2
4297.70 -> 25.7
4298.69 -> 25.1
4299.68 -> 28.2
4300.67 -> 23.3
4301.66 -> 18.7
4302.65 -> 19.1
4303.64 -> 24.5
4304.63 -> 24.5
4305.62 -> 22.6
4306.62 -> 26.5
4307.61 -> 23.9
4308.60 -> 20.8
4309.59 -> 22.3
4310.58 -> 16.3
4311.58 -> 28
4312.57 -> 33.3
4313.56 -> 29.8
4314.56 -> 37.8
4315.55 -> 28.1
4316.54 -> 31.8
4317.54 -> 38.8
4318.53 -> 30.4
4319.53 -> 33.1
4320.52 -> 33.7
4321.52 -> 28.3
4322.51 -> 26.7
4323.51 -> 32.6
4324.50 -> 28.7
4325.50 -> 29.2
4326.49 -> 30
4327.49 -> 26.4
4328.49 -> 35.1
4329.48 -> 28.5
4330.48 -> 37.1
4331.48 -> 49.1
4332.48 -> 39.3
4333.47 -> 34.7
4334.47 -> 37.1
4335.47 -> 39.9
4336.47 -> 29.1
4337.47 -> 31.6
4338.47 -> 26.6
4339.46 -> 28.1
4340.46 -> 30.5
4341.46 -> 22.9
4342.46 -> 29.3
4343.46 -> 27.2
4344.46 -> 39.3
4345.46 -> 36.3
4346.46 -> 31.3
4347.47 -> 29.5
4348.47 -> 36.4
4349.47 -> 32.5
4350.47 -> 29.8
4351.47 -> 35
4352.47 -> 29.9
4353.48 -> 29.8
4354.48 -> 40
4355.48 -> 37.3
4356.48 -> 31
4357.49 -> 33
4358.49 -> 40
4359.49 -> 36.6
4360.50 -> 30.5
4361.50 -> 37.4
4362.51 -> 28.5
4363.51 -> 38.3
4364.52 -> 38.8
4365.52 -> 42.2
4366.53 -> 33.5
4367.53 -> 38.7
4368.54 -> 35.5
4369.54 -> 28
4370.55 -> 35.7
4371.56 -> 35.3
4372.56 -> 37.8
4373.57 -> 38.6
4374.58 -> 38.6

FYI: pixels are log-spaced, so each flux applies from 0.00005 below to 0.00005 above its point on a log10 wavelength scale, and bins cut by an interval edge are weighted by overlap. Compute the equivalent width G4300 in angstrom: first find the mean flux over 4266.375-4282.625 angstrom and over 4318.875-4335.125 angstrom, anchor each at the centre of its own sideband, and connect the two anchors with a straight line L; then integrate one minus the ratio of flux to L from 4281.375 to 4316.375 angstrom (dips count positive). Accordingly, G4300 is 4.2 angstrom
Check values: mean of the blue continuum 28.1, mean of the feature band 26.7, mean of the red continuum 33.1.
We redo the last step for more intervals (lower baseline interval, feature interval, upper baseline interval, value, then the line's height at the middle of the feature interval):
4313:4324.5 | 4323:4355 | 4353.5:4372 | 0.8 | 33.5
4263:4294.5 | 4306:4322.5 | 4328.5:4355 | 1.3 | 31.3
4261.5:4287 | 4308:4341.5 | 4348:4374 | 1.6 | 32.7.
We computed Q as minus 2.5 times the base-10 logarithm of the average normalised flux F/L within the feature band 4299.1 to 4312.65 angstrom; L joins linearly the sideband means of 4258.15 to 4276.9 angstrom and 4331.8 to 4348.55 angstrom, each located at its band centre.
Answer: 0.30 mag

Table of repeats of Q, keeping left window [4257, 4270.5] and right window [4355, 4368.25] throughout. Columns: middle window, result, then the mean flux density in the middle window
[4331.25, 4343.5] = 0.06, 32.6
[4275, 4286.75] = 0.10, 28.5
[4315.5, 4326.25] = 0.08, 31.1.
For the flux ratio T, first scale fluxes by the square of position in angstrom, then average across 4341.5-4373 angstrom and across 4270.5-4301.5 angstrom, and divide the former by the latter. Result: 1.29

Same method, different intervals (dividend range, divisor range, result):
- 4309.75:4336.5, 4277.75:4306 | 1.23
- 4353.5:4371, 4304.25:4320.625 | 1.28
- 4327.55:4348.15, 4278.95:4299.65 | 1.21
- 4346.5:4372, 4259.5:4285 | 1.24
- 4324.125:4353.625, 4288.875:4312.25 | 1.34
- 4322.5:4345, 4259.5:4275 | 1.12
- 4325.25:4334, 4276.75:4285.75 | 1.23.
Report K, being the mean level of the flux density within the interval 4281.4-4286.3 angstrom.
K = 30.2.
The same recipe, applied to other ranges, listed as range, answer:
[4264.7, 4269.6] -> 30.2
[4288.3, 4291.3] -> 26.4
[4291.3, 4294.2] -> 27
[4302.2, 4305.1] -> 22.8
